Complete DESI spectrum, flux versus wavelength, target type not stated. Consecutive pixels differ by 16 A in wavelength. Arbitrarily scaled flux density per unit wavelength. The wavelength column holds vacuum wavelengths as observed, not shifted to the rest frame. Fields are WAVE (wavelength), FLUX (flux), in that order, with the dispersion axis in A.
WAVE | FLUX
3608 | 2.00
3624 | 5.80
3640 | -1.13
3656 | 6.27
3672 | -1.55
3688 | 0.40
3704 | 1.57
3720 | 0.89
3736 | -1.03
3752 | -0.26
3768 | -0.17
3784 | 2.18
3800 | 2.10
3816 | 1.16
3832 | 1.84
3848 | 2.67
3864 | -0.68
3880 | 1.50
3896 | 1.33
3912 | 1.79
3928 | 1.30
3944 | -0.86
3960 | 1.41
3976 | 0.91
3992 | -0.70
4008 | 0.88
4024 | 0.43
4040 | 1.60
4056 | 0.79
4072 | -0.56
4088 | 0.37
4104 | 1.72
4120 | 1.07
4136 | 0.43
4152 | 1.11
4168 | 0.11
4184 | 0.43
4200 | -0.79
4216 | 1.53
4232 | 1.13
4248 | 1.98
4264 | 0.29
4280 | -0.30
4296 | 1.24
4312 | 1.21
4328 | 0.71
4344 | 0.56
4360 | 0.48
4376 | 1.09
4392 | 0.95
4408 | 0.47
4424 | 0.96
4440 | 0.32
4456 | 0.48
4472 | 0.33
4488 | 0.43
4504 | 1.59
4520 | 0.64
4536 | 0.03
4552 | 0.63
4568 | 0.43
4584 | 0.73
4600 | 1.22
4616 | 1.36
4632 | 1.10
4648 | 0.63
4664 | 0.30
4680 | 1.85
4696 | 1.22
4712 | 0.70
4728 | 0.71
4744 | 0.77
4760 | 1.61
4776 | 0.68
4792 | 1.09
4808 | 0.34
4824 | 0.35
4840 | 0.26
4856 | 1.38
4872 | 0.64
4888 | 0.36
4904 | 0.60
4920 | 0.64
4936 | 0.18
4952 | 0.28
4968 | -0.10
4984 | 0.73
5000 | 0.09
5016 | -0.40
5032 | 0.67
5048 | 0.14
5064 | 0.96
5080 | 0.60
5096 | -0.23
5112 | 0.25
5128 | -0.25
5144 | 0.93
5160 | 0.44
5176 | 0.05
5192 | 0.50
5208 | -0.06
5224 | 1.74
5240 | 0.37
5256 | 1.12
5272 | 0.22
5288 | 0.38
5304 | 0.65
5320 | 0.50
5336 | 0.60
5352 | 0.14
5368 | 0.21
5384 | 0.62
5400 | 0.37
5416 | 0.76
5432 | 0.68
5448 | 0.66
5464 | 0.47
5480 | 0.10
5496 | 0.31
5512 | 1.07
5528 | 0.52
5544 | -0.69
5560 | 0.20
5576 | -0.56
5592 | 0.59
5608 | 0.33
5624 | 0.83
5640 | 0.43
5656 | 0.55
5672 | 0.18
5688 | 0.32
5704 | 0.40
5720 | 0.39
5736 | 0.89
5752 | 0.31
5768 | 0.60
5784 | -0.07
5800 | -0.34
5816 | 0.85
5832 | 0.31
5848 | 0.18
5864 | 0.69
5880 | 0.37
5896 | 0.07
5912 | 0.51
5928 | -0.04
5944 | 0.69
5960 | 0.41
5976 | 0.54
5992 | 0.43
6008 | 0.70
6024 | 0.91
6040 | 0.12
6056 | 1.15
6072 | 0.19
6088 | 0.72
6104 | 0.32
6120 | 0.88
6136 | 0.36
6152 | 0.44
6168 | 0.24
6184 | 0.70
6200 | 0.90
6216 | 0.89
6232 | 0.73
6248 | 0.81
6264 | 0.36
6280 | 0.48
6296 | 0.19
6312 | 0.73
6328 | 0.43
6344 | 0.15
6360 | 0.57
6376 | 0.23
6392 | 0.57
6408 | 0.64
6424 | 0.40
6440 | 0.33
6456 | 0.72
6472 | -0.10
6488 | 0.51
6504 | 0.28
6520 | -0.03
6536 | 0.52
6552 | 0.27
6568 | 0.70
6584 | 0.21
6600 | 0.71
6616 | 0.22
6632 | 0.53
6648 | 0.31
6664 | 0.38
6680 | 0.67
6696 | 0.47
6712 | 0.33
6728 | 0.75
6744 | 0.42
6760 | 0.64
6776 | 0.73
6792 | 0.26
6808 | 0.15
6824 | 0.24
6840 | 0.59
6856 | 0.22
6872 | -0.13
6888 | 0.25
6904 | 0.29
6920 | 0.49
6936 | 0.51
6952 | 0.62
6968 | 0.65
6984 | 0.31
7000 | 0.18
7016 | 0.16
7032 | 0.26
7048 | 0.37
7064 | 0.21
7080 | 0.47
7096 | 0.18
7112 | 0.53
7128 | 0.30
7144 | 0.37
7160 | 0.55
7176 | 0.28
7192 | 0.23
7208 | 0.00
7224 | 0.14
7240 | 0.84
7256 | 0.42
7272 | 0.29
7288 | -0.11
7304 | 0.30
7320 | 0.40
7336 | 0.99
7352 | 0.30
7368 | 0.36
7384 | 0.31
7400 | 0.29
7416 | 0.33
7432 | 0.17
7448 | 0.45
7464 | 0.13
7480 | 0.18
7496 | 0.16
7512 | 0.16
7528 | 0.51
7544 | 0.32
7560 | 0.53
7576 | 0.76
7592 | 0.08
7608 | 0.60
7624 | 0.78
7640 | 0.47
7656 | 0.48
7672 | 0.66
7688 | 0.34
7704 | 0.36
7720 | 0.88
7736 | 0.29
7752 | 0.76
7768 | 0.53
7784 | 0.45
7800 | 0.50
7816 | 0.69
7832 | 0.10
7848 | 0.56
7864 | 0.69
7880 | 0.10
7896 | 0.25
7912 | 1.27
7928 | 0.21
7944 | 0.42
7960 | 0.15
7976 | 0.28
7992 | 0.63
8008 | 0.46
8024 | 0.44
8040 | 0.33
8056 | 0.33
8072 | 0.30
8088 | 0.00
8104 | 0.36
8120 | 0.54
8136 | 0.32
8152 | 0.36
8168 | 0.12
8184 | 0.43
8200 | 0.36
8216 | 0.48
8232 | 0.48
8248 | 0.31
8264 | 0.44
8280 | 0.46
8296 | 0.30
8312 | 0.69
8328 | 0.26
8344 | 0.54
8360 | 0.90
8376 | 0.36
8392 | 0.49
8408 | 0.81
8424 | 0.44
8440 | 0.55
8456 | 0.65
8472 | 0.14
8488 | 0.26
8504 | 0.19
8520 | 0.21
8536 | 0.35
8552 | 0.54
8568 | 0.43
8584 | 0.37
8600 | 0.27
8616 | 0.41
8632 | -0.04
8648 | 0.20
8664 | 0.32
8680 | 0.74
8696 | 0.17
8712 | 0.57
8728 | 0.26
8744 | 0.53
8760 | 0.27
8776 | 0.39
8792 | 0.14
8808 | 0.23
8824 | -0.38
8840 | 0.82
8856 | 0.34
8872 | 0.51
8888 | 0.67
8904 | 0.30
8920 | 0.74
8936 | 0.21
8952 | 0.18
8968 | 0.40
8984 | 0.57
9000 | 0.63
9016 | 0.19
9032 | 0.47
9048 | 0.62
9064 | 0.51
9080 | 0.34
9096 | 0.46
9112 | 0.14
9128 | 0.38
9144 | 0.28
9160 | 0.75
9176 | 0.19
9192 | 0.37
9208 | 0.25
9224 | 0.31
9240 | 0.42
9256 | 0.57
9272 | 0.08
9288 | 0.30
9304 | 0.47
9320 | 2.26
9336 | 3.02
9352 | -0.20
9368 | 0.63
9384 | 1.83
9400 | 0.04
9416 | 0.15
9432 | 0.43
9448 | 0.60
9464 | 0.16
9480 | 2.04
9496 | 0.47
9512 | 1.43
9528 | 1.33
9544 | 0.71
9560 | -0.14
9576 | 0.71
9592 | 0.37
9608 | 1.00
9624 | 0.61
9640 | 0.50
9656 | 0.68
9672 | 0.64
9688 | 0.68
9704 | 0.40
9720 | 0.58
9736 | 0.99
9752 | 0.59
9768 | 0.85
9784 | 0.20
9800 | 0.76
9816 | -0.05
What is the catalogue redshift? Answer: 1.502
